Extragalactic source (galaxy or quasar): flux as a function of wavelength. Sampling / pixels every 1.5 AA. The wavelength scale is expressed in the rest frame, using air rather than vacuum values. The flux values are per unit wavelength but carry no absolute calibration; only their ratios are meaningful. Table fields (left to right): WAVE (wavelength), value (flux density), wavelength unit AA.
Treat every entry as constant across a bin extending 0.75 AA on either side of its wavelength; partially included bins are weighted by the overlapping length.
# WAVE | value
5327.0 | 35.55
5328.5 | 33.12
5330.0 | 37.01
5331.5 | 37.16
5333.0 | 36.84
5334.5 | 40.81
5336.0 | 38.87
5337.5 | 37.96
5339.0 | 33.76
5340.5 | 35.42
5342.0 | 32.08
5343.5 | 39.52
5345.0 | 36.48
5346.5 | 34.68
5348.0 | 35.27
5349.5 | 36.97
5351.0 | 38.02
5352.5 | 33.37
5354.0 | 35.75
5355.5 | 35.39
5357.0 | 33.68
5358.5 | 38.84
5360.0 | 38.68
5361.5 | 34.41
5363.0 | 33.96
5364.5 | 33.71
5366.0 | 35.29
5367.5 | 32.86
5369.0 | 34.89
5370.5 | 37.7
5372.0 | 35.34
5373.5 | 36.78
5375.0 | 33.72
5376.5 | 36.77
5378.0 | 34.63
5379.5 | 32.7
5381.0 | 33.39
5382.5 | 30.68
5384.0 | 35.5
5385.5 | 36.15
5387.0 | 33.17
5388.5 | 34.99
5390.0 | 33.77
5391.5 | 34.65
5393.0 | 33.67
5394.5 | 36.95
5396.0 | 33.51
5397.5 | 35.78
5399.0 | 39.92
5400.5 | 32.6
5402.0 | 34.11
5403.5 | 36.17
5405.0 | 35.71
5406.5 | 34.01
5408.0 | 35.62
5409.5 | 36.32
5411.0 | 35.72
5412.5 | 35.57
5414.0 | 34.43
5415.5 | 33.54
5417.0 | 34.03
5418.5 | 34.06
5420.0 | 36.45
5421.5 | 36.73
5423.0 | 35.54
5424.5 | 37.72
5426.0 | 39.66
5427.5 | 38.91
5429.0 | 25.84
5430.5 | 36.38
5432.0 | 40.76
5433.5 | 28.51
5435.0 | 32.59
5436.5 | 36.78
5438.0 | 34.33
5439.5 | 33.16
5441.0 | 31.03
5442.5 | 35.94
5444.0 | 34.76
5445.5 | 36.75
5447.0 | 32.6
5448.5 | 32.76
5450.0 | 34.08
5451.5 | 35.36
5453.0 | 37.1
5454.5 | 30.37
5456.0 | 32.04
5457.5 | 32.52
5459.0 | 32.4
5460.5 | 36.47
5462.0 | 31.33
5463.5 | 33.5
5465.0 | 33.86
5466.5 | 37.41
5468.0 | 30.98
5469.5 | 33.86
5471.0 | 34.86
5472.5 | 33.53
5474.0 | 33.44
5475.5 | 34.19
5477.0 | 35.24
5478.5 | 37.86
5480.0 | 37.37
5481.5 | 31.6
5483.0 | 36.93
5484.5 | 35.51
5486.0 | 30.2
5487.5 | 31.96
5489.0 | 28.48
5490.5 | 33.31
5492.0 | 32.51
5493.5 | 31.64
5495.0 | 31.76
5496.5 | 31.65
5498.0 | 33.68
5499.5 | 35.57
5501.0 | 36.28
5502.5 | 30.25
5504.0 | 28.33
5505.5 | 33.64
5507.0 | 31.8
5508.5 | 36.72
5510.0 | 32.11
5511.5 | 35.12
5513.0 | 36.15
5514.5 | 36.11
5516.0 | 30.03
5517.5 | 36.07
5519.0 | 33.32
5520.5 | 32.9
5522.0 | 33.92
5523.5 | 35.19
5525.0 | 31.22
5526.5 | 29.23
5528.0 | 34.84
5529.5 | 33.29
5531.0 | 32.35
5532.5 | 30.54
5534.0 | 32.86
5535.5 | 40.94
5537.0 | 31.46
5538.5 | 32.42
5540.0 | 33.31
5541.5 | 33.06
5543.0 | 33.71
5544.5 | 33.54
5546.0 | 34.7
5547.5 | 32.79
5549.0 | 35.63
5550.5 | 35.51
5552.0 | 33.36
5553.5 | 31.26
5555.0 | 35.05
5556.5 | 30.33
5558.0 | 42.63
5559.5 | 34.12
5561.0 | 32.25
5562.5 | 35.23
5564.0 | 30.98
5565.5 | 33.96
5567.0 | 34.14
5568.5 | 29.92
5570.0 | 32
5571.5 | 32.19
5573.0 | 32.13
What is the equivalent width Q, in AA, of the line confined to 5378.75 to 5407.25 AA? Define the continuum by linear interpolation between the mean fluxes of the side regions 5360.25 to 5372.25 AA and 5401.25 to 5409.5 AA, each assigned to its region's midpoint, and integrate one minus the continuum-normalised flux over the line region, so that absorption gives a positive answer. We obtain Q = 0.4 AA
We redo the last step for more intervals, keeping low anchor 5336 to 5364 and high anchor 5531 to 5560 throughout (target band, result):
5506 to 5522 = 0.1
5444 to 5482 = 0.8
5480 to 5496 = 0.9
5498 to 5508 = 0.5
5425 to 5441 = 0.2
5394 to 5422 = 0.0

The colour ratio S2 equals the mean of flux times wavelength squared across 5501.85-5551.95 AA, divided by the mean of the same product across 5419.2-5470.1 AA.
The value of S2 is 1.00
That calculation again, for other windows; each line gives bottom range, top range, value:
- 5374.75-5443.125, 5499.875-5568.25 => 1.01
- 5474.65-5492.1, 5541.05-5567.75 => 1.03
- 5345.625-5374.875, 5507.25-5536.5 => 1.01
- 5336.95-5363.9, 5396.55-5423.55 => 1.01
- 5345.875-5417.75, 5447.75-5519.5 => 0.99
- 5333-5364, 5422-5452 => 0.99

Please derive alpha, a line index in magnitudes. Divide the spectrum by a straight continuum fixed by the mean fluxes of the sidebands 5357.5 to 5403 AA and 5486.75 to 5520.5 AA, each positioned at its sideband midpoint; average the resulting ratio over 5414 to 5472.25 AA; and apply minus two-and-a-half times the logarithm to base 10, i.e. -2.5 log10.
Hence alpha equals -0.01 mag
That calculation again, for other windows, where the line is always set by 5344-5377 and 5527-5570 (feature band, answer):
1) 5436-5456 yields 0.02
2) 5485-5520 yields 0.04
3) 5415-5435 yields -0.01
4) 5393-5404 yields -0.01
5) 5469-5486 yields -0.01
